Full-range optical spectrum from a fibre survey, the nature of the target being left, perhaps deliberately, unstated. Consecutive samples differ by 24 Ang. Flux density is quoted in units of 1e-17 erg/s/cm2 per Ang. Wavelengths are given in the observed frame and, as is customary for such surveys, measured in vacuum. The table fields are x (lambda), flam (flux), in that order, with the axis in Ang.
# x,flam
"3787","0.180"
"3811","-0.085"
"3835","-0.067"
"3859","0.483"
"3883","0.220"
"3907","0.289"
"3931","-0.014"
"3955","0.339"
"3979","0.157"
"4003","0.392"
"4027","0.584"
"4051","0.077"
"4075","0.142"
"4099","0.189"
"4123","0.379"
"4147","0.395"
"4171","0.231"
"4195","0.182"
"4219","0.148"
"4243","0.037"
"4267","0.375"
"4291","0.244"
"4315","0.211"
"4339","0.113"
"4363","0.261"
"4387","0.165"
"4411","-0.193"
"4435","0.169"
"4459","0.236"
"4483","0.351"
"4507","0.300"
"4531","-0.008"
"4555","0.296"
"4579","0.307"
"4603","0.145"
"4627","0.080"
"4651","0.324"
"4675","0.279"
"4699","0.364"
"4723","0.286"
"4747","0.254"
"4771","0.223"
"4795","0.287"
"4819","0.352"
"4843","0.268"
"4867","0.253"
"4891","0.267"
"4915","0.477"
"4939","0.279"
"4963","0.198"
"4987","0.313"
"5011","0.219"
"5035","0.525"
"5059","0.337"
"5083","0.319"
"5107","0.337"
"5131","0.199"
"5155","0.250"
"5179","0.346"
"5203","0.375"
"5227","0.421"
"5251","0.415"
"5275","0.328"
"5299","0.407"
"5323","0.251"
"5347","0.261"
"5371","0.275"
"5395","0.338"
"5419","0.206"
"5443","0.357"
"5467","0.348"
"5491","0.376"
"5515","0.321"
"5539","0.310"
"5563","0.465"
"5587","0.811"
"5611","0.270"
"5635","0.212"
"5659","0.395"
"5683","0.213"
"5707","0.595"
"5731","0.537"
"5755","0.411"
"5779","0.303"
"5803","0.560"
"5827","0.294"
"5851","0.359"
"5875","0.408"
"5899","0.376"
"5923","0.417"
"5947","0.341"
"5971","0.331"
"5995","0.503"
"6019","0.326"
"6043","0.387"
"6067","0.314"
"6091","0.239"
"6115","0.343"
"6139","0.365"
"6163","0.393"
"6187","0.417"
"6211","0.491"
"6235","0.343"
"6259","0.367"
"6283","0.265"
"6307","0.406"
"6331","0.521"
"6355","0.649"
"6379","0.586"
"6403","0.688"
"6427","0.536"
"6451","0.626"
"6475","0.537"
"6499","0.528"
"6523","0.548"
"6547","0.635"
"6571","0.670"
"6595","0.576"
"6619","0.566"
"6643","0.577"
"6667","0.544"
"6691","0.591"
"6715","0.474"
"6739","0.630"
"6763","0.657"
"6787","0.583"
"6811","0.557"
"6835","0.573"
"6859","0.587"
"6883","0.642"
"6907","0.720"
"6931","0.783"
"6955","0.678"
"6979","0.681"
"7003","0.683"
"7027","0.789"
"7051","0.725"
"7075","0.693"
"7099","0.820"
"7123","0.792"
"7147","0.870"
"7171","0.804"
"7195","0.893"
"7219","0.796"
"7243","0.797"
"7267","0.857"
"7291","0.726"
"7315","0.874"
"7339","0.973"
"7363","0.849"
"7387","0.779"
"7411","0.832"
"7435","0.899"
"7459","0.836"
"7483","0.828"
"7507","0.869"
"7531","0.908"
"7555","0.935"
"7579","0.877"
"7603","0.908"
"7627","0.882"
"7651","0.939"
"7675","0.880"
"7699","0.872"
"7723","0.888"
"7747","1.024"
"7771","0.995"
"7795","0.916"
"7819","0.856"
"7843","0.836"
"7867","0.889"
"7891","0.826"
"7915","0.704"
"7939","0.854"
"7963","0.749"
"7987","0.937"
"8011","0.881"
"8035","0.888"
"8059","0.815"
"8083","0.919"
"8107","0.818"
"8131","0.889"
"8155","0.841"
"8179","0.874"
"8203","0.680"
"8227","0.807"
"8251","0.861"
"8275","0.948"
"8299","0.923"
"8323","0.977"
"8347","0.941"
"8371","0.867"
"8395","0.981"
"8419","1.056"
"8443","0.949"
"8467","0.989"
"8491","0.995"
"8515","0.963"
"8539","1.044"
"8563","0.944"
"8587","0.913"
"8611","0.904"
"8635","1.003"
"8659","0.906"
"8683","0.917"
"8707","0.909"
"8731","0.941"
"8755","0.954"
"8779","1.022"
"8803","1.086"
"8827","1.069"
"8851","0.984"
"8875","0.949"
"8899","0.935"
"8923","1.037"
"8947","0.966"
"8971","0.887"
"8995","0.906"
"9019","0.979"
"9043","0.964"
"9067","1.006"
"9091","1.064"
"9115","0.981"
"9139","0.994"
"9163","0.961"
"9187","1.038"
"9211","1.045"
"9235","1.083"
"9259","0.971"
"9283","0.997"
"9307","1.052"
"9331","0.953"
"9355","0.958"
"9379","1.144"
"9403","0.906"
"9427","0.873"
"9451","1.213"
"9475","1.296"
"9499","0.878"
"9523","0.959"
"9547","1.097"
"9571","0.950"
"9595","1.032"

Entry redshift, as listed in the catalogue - 0.586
